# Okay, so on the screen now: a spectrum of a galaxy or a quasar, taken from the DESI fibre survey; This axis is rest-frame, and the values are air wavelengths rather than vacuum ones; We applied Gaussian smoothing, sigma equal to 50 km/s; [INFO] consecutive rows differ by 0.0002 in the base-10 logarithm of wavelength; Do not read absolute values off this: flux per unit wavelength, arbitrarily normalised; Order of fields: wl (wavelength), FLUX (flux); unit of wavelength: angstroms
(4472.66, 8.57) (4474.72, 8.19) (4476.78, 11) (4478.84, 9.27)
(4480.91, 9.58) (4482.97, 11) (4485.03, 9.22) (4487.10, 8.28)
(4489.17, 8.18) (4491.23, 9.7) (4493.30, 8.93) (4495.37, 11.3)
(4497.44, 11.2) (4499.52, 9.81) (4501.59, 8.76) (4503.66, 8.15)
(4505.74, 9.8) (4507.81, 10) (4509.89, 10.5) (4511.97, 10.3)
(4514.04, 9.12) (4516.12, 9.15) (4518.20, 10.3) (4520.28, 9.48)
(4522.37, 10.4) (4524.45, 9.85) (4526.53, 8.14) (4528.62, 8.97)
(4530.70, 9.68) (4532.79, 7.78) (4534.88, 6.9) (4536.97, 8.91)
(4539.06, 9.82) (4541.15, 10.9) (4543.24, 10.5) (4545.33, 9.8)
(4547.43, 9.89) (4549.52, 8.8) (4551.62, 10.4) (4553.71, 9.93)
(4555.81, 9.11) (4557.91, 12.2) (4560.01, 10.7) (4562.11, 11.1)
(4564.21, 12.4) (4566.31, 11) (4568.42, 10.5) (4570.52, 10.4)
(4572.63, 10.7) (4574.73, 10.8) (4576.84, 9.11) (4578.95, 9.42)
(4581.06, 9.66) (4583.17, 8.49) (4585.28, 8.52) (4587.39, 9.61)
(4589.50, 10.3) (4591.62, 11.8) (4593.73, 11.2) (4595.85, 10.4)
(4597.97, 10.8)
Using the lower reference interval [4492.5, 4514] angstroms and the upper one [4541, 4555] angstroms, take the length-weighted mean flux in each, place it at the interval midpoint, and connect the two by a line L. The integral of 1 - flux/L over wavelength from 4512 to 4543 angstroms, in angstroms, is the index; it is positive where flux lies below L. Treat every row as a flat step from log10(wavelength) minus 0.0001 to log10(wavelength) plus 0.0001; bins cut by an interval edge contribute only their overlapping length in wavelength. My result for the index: 1.9 angstroms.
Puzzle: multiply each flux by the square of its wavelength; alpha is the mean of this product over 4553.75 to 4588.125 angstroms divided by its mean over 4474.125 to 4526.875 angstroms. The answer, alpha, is 1.1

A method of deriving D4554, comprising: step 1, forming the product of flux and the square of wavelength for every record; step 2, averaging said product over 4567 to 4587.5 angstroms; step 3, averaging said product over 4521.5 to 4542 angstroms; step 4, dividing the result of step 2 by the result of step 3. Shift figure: 1.1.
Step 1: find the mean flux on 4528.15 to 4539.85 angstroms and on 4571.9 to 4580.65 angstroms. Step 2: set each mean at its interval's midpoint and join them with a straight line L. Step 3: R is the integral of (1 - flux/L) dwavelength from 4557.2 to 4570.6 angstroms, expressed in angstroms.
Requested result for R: -2.3 angstroms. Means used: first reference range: 8.64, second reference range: 9.96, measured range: 11.2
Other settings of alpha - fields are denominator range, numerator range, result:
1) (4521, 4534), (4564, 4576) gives 1.21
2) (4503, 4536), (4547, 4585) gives 1.12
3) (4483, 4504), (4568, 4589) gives 1.06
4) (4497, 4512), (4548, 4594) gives 1.09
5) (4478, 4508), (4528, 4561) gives 1.04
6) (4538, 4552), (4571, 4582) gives 1.01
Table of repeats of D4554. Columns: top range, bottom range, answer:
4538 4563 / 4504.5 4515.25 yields 1.05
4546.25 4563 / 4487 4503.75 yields 1.11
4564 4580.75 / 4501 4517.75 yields 1.12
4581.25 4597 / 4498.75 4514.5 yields 1.09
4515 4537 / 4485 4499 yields 0.96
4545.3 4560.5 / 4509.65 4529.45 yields 1.07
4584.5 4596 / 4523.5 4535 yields 1.22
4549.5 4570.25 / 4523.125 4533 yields 1.20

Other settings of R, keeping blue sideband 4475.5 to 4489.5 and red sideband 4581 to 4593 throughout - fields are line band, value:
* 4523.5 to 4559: 0.6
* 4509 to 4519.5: -0.3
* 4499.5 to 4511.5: 0.1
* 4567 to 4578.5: -0.6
